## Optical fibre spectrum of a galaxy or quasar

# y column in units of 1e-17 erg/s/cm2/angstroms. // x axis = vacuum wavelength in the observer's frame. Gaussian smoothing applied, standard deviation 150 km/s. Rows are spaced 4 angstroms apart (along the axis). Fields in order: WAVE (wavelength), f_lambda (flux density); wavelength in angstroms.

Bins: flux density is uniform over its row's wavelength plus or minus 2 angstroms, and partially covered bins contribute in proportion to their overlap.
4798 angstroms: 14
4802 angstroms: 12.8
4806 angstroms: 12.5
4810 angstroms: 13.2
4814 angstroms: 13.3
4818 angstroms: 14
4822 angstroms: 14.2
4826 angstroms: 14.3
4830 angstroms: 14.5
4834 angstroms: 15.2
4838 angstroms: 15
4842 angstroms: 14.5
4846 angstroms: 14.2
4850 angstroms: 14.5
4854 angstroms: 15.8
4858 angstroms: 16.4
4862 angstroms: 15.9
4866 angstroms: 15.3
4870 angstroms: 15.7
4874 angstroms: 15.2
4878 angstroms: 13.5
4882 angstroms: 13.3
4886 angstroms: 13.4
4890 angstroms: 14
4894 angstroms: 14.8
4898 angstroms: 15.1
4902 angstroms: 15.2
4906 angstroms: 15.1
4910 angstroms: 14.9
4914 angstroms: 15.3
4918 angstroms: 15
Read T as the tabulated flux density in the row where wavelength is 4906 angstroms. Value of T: 15.1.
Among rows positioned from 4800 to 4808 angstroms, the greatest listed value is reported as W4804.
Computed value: 12.8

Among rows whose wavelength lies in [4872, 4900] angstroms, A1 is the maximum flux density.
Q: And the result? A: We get 15.2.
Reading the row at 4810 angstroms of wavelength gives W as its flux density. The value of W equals 13.2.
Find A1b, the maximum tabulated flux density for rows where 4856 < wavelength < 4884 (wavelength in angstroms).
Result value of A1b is 16.4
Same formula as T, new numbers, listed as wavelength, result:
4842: 14.5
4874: 15.2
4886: 13.4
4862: 15.9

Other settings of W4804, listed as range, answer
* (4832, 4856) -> 15.8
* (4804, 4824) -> 14.2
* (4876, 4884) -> 13.5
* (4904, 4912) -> 15.1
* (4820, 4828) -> 14.3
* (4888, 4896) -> 14.8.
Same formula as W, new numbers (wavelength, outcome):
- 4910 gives 14.9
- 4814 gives 13.3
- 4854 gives 15.8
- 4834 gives 15.2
